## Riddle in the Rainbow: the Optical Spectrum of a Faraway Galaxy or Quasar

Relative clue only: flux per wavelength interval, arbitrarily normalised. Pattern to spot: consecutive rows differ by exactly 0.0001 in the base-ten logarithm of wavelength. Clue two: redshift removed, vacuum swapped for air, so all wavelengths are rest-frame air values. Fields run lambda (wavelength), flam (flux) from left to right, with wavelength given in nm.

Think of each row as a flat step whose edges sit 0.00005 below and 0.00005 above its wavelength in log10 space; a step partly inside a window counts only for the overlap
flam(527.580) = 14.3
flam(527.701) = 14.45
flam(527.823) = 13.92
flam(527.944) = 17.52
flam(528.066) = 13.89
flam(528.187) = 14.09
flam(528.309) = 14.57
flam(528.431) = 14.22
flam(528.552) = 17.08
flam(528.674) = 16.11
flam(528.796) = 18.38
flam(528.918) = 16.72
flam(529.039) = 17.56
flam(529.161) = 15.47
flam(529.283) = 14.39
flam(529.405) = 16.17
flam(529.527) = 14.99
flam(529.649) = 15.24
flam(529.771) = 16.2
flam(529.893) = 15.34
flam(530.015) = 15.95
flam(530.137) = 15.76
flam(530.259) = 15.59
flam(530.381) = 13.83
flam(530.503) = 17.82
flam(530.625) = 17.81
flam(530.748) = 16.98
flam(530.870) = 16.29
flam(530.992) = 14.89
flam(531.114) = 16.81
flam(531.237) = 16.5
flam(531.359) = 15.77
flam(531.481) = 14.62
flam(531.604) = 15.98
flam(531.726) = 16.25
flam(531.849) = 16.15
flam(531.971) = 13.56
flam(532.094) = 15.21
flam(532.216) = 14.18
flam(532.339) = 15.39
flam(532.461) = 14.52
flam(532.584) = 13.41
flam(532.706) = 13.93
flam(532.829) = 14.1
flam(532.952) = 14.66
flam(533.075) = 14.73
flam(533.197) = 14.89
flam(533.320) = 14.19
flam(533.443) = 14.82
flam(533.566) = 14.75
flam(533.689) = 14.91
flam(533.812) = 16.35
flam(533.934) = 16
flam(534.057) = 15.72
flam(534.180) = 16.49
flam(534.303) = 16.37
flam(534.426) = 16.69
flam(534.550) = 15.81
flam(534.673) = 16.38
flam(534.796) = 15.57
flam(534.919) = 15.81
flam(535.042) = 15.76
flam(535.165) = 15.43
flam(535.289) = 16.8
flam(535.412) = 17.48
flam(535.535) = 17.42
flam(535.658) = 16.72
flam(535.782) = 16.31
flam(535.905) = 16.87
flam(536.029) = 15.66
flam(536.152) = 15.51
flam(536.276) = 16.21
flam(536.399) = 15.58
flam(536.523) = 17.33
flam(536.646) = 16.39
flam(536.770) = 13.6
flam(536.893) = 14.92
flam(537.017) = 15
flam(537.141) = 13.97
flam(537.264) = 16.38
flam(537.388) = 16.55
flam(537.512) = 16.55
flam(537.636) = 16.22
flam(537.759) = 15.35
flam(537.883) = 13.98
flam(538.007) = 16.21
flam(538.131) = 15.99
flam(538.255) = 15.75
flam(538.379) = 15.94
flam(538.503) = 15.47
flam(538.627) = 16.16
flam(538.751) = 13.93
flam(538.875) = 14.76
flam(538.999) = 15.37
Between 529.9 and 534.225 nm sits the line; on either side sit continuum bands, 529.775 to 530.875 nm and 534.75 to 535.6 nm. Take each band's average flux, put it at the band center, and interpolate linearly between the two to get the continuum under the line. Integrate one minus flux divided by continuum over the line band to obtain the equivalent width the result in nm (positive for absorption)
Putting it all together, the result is 0.222 nm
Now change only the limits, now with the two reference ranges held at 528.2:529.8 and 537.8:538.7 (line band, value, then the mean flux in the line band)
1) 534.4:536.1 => -0.069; 16.3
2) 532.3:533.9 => 0.109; 14.7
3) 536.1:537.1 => 0.008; 15.5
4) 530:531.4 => -0.032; 16.2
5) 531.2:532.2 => 0.023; 15.4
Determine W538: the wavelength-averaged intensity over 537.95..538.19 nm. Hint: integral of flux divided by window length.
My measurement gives 16.1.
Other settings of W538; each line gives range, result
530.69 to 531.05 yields 16.1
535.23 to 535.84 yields 17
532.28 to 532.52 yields 15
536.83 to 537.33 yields 15.1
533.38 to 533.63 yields 14.8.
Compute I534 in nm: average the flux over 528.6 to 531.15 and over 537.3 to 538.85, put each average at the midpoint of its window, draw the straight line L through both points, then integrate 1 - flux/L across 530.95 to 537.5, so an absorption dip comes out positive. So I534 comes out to 0.12 nm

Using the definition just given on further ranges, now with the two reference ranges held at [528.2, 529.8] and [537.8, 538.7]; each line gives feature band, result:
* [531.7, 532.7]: 0.066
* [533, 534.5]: 0.023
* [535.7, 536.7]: -0.037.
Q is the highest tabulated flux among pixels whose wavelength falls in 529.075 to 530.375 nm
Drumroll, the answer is 16.2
